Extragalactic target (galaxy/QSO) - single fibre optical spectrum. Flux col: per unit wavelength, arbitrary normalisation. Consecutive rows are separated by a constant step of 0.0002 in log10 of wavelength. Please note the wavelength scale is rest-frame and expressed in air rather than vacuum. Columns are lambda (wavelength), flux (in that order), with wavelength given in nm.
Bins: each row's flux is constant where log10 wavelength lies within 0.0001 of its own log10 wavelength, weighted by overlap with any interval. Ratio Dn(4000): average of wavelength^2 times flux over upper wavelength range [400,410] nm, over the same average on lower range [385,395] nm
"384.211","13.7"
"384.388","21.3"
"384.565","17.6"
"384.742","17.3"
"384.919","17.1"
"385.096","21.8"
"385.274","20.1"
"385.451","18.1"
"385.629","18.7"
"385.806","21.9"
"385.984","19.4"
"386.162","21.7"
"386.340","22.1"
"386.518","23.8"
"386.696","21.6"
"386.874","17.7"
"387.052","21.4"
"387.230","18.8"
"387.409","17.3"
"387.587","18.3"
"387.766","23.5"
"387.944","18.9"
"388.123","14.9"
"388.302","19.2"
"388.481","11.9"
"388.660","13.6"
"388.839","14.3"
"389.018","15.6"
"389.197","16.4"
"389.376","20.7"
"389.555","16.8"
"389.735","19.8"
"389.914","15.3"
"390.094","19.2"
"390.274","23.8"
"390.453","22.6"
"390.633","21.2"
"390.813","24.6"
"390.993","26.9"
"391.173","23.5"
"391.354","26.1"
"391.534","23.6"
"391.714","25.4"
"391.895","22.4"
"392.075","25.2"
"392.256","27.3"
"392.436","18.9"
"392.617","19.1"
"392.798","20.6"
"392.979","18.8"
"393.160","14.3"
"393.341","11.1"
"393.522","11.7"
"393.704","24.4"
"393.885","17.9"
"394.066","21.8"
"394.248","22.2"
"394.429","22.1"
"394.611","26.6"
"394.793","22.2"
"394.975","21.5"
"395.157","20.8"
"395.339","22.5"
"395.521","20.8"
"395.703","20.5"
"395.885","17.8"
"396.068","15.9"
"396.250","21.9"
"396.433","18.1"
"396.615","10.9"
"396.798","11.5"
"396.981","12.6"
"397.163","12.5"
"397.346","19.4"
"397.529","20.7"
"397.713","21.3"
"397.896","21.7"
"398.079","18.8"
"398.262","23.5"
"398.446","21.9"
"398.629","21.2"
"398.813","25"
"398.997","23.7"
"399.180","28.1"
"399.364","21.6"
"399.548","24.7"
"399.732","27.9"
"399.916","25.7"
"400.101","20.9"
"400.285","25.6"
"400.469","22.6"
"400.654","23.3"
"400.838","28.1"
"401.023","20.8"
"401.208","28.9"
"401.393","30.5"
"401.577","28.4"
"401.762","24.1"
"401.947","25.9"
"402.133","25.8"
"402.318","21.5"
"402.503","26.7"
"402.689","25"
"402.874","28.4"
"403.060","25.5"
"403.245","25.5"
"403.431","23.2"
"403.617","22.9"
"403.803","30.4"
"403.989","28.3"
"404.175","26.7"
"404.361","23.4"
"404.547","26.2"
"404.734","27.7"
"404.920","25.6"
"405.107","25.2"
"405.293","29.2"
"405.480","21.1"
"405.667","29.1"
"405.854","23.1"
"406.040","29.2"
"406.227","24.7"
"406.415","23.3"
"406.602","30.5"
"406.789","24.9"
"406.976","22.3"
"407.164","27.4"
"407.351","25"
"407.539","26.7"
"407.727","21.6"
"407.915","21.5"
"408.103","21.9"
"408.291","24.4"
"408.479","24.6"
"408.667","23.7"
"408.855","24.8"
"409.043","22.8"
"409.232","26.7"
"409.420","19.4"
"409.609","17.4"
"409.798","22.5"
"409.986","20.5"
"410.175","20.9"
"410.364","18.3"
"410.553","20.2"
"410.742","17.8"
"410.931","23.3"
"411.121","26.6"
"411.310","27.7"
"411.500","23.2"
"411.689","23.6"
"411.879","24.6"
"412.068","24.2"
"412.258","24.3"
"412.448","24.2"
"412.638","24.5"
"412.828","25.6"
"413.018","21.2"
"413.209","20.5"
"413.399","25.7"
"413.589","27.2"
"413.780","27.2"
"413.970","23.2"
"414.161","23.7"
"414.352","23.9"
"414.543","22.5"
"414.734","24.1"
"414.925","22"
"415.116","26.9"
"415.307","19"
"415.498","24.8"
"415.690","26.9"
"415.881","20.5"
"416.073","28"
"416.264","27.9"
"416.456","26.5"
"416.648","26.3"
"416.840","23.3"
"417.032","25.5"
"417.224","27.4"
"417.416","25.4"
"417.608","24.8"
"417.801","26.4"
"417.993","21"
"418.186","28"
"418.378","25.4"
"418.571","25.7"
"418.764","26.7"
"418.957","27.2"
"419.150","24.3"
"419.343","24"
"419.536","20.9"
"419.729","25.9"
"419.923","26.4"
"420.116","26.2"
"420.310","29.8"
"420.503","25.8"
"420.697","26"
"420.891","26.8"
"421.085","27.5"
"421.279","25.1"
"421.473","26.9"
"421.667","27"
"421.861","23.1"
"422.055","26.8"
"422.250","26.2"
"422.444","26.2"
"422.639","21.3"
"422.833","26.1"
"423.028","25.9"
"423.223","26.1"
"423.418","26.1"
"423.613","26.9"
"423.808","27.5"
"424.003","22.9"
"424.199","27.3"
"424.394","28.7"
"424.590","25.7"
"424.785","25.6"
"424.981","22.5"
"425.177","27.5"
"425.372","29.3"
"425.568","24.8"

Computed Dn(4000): 1.33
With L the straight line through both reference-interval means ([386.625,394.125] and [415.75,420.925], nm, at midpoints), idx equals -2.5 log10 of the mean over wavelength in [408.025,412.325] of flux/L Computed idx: 0.05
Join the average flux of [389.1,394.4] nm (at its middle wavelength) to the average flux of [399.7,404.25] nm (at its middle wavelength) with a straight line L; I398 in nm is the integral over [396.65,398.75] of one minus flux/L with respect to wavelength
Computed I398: 0.46 nm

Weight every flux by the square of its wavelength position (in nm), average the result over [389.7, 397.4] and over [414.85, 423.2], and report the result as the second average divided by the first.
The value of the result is 1.44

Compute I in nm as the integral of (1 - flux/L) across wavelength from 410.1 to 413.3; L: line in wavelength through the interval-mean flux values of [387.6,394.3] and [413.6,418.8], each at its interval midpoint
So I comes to 0.14 nm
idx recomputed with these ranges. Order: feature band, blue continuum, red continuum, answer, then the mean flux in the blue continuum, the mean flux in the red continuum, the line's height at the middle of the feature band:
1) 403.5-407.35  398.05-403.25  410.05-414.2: -0.074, 24.9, 23.5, 24.3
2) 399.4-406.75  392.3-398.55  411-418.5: -0.206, 19.1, 24.7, 21.3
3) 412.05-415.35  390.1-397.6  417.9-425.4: 0.013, 20.3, 25.8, 24.2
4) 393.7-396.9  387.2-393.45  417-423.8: 0.046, 19.7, 25.8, 20.7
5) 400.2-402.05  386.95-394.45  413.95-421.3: -0.180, 19.8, 25.2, 21.9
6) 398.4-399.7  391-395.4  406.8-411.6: -0.100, 21.3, 22.9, 21.9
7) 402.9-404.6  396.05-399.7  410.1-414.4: -0.205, 20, 23.6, 21.4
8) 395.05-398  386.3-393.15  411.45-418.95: 0.184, 20.2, 24.7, 21.4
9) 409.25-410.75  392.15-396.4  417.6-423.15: 0.166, 20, 25.6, 23.4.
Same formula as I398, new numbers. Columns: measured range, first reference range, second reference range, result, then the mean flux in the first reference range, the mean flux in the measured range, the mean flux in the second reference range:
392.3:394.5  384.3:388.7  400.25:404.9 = 0.33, 19.2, 18.7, 25.8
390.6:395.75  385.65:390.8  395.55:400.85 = -0.41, 19.1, 21.5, 20.8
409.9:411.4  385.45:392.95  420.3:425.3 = 0.13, 20.3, 21.9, 26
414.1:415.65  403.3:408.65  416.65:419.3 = 0.12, 25.3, 23.5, 25.5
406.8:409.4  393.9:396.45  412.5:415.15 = -0.10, 21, 24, 24.1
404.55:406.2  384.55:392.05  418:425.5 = -0.23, 20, 26.2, 25.9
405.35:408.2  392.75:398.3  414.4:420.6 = -0.36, 18.9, 24.9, 25.2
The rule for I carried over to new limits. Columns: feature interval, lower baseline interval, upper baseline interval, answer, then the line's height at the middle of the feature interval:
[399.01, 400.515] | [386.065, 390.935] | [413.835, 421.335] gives -0.22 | 21.5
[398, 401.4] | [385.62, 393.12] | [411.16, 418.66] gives -0.33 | 22.1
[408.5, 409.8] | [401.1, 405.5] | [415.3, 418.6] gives 0.16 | 25.8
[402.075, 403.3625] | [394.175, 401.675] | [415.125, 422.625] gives -0.16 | 22.7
